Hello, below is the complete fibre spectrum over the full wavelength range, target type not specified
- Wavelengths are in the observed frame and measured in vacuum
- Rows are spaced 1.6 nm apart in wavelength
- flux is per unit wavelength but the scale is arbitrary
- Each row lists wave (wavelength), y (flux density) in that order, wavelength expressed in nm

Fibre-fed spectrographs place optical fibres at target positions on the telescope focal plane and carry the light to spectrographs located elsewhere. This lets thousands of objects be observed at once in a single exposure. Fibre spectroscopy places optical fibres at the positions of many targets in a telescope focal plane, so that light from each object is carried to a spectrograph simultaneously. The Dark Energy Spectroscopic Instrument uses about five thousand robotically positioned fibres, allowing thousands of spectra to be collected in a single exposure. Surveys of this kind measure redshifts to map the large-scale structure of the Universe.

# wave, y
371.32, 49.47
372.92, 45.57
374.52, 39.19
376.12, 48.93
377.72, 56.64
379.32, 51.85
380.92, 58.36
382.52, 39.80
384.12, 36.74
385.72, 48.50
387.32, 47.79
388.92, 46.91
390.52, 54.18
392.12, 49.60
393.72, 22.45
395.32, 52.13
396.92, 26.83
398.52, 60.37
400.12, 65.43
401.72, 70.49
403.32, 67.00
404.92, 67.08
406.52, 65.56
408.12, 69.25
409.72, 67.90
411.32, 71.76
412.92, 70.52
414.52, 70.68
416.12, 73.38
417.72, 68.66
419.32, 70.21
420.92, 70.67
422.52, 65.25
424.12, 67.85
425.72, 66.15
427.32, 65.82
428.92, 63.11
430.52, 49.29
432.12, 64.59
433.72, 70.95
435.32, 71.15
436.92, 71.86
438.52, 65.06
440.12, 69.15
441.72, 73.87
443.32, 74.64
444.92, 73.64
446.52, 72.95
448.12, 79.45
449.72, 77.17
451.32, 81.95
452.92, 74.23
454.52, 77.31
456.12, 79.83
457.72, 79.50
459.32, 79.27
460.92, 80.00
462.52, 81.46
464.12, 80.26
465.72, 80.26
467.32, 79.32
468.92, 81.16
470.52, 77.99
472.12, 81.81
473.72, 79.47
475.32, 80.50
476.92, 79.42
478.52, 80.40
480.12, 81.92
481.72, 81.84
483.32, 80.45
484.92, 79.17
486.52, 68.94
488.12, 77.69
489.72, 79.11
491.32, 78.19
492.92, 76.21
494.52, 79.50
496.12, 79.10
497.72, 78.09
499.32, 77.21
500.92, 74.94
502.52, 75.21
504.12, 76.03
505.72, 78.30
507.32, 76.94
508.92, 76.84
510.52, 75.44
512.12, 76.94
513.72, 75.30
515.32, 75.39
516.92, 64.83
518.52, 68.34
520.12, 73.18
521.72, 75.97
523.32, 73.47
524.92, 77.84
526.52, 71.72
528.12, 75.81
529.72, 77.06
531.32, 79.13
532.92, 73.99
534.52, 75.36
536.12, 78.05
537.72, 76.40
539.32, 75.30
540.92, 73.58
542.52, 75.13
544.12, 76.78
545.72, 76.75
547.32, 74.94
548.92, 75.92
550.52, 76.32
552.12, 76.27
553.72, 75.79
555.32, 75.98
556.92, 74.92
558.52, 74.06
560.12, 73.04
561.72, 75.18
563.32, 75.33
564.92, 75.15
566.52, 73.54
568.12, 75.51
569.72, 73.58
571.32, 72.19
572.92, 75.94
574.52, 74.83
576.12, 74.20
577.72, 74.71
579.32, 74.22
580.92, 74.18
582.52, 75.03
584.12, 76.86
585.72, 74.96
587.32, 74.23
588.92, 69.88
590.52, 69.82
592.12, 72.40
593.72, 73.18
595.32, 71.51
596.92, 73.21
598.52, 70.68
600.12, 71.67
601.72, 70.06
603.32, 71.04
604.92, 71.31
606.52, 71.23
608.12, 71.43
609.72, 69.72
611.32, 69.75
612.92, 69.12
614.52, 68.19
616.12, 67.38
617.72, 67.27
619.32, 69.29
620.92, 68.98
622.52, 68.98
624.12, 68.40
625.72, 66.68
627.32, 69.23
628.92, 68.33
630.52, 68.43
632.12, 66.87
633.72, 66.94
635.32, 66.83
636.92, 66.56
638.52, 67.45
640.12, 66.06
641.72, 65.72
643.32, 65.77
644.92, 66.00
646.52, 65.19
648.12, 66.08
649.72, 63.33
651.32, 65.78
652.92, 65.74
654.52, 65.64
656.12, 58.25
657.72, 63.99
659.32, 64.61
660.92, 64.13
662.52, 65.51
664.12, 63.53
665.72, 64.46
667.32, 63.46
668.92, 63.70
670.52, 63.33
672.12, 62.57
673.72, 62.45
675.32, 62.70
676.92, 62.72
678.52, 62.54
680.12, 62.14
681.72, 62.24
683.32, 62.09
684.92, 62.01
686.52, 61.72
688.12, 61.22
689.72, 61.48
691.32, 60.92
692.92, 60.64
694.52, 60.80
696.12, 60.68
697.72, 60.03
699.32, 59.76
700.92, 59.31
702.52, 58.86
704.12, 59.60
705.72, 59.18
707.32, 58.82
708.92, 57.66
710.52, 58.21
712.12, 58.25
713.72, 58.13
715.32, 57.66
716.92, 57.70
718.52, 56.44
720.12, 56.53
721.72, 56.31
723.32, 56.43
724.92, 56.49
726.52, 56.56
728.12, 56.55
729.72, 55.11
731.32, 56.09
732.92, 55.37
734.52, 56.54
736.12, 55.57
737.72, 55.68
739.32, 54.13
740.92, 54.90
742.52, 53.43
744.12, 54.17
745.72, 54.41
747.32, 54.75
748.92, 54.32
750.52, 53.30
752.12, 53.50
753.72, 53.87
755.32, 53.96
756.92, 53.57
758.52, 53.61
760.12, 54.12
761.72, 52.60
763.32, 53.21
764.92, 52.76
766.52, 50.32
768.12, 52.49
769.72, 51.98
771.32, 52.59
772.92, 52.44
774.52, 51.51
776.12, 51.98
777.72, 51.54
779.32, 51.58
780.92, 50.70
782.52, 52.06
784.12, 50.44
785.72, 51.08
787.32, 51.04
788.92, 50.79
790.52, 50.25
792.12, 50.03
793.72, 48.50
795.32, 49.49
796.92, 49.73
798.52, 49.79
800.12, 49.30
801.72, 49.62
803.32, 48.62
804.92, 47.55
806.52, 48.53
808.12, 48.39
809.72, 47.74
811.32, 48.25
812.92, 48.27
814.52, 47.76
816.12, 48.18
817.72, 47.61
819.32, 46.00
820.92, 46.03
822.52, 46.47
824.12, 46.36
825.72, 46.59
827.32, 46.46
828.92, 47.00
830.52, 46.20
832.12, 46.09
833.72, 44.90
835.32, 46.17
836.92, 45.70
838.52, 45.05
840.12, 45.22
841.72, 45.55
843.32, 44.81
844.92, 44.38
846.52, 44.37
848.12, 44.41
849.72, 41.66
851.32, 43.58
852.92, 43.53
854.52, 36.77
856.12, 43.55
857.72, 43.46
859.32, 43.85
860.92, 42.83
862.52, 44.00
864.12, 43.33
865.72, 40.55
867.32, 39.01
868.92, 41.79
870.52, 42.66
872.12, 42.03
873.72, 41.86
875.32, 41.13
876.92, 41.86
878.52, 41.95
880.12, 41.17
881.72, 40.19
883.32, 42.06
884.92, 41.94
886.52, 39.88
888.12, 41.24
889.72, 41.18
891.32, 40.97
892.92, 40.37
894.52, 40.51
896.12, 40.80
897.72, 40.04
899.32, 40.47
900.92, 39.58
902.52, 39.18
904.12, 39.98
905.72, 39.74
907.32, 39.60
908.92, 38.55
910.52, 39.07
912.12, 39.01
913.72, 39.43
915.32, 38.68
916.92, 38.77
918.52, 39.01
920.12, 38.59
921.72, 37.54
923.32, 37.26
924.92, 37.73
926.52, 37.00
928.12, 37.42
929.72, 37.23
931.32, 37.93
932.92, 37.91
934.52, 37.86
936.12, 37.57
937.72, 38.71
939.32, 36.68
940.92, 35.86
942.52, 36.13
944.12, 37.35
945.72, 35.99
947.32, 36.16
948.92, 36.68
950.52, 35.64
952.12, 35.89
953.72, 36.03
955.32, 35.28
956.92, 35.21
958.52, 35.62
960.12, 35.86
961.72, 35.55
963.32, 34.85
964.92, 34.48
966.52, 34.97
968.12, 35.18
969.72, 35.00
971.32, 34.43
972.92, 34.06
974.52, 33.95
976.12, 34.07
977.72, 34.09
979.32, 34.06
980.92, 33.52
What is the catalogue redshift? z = 0.00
